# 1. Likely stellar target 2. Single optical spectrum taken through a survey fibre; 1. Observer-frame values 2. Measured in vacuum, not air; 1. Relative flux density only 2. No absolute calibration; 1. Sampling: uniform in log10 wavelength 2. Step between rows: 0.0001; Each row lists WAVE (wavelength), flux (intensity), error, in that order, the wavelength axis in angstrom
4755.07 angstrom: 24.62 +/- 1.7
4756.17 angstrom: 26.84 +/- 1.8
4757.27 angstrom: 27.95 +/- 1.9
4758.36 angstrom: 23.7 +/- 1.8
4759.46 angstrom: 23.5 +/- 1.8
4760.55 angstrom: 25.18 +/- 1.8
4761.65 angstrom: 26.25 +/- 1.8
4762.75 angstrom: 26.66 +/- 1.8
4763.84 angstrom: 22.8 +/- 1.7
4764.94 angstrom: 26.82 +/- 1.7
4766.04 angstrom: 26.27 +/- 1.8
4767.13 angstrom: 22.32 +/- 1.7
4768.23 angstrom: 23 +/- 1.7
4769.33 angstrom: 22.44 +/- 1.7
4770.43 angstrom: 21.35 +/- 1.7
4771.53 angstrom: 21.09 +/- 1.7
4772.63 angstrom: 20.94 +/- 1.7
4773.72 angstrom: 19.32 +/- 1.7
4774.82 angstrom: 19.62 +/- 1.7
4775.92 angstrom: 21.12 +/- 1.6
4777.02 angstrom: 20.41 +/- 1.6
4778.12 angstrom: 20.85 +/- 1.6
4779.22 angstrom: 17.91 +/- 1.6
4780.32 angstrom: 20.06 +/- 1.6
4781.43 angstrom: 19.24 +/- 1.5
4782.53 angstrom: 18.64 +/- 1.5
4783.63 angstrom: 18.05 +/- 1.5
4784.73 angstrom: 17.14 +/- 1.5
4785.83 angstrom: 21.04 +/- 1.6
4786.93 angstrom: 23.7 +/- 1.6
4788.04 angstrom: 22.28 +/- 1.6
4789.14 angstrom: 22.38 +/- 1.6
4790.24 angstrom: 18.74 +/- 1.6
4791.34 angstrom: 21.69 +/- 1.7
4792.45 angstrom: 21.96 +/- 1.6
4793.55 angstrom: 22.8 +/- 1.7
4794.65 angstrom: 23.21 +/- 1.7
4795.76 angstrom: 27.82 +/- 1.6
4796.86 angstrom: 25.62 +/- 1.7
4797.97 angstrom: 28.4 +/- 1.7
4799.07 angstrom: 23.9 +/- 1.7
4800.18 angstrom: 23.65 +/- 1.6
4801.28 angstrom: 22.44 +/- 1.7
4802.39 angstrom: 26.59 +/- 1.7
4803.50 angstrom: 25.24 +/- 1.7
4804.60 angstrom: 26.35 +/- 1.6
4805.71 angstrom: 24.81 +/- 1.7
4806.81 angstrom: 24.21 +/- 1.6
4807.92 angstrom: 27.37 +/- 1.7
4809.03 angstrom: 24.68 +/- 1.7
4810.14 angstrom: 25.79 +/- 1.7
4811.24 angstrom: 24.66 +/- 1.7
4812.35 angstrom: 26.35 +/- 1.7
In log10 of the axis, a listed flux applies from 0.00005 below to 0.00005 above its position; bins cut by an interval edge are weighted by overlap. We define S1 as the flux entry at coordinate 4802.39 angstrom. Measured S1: 26.59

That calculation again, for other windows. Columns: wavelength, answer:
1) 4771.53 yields 21.09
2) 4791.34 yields 21.69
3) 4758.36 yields 23.7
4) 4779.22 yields 17.91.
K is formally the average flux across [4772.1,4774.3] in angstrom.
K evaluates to 20.2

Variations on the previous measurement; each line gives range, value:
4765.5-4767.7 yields 24.3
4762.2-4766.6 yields 25.7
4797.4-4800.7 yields 25.3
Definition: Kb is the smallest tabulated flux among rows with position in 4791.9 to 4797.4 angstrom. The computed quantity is 21.96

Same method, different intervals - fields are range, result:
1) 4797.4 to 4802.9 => 22.44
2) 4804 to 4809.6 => 24.21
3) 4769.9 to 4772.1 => 21.09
